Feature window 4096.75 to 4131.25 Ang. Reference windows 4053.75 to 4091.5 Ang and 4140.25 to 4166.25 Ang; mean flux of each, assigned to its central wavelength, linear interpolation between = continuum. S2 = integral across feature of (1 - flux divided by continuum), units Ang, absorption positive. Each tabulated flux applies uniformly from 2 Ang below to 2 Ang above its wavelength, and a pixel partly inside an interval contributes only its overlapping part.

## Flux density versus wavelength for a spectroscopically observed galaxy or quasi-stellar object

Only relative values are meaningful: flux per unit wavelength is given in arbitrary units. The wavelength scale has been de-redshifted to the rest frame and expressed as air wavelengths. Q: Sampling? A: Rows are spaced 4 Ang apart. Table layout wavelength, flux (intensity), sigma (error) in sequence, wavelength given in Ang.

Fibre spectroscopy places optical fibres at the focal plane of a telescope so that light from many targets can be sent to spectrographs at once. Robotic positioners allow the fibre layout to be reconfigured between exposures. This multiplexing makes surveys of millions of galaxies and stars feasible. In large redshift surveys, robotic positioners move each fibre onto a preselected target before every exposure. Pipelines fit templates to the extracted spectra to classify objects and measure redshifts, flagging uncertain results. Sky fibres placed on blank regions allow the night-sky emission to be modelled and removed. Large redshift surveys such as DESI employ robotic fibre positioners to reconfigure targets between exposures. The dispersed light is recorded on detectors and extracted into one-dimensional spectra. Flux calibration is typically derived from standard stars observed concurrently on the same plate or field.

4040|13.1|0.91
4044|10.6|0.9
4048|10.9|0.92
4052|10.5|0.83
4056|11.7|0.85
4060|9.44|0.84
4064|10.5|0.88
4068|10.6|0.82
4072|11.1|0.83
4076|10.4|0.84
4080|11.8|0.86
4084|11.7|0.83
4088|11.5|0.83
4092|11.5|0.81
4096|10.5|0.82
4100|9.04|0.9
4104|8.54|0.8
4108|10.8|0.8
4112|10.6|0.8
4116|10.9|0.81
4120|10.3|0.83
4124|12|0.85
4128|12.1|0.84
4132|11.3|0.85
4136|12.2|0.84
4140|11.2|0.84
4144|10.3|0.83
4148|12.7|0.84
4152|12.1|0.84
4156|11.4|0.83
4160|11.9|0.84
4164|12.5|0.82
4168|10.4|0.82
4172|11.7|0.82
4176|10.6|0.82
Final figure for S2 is 2.5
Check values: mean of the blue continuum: 11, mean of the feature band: 10.6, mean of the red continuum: 11.8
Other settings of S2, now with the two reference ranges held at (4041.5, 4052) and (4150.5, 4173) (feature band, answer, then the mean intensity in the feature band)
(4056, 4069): 0.7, 10.4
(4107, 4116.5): 0.5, 10.7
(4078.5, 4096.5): -0.6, 11.5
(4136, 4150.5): 0.0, 11.5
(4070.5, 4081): 0.0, 11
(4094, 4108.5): 2.1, 9.61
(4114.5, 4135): 0.0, 11.4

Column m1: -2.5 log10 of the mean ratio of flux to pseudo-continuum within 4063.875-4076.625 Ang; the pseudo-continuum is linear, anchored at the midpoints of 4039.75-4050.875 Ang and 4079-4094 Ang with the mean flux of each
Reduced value 0.074 mag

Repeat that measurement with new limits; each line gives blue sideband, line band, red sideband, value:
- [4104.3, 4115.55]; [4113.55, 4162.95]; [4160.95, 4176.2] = -0.06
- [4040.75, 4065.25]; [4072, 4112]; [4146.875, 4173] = 0.04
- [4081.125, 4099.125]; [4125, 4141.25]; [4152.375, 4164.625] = -0.01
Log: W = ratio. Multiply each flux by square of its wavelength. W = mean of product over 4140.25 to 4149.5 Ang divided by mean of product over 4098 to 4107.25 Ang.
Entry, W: 1.28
